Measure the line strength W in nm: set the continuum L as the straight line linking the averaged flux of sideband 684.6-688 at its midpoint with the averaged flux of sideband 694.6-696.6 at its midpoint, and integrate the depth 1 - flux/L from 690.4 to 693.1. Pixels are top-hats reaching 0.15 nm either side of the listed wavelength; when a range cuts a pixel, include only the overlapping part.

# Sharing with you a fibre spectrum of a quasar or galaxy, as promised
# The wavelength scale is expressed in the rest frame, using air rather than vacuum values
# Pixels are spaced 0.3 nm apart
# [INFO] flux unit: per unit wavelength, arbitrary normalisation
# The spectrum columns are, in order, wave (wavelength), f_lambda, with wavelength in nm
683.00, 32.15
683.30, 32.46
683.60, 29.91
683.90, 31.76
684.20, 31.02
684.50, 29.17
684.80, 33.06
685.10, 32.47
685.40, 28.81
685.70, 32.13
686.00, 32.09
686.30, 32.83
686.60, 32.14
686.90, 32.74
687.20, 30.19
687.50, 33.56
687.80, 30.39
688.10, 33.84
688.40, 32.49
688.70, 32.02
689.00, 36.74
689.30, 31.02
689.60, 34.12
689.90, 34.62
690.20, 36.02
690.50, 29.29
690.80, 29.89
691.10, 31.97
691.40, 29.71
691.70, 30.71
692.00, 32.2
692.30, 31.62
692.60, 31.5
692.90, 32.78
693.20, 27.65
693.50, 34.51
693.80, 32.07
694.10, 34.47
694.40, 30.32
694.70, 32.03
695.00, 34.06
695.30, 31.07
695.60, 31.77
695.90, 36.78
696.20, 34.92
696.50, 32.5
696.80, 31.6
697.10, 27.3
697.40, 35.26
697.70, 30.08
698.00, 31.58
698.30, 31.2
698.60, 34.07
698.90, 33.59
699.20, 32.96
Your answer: 0.139 nm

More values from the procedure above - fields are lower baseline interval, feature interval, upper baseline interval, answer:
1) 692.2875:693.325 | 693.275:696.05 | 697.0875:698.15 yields -0.15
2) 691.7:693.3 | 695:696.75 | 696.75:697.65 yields -0.12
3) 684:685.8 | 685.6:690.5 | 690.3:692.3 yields -0.29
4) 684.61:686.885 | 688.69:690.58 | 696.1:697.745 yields -0.10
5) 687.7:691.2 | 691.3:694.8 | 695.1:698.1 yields 0.09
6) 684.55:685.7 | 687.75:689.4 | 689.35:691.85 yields -0.06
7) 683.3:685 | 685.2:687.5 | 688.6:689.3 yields 0.05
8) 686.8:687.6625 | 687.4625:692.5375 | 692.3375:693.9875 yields -0.06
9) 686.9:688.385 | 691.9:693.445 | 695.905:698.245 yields 0.04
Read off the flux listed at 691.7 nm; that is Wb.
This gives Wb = 30.71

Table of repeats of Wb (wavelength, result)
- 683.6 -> 29.91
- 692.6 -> 31.5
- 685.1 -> 32.47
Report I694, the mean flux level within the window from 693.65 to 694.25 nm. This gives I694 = 33.3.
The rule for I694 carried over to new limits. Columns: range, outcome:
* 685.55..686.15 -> 32.1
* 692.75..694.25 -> 32.3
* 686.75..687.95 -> 31.7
